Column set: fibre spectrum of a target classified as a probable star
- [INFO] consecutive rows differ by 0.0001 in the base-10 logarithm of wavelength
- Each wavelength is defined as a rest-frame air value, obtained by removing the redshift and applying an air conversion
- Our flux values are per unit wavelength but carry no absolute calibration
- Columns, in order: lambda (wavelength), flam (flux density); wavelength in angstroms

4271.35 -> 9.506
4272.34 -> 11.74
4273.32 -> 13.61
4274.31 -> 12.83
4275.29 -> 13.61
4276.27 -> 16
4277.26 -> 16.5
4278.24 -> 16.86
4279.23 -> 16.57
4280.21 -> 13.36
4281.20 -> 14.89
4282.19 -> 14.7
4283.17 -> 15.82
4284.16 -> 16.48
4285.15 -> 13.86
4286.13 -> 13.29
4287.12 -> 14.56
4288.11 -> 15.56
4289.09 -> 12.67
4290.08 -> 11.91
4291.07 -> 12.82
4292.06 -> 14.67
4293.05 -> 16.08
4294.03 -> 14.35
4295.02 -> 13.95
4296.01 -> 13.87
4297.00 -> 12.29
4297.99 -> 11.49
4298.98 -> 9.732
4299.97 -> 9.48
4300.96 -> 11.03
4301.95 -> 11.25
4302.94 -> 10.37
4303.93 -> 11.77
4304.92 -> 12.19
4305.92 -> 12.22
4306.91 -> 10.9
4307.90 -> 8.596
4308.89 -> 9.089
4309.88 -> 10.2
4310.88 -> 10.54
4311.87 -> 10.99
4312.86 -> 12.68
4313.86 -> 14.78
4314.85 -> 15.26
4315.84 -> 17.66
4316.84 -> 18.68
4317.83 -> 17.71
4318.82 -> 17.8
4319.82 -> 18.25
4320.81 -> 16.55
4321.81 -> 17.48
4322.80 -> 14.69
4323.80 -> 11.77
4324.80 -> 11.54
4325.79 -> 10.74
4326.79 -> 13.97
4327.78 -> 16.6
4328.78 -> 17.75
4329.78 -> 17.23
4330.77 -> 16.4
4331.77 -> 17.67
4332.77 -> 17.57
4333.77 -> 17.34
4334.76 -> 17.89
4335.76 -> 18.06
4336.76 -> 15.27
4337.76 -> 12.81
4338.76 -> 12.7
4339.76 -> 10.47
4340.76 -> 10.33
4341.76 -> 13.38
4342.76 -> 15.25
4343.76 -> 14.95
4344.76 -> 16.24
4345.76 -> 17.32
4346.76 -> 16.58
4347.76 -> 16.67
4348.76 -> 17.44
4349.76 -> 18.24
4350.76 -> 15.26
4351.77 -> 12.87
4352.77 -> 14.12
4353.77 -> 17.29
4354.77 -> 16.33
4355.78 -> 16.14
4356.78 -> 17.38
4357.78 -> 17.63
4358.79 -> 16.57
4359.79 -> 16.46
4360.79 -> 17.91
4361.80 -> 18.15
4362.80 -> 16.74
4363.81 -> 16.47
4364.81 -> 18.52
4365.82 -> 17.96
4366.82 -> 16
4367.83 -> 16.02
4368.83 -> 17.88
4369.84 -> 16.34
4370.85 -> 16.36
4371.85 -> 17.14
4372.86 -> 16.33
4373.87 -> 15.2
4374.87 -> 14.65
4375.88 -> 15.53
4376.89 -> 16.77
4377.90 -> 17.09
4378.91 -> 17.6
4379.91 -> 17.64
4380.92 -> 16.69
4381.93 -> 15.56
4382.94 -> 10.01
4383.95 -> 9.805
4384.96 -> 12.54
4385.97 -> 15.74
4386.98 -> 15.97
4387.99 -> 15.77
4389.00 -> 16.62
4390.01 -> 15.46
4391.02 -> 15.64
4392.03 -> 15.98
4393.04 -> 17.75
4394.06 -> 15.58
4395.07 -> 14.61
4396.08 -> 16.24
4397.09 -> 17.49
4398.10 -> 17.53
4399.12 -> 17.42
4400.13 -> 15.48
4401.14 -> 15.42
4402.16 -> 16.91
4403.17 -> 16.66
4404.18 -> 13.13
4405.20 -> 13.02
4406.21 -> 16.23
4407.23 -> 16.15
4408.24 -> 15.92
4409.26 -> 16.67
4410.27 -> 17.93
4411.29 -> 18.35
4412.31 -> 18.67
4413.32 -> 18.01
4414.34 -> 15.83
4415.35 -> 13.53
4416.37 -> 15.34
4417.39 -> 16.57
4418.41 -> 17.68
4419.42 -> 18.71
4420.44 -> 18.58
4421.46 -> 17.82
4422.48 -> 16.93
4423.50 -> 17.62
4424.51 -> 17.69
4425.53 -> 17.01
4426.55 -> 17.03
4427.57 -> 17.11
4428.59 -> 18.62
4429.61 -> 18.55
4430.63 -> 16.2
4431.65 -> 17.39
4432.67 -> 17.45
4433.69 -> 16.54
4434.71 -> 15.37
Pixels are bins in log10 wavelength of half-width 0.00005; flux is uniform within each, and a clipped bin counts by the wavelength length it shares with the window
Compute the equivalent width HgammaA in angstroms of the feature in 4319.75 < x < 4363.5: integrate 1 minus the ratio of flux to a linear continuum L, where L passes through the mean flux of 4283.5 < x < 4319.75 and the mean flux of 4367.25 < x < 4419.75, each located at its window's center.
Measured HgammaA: -4.0 angstroms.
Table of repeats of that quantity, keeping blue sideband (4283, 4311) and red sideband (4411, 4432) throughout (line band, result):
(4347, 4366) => -2.5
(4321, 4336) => -2.3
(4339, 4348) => -0.1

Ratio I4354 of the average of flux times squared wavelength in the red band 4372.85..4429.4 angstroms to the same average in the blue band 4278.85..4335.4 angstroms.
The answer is 1.21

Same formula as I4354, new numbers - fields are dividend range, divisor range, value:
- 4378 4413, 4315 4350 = 1.04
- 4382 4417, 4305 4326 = 1.19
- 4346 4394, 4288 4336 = 1.19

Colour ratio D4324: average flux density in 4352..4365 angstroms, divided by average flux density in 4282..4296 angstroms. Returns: 1.2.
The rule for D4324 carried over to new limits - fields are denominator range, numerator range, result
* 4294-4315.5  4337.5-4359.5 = 1.31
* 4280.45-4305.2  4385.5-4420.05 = 1.24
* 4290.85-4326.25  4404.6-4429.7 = 1.29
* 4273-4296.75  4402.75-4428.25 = 1.15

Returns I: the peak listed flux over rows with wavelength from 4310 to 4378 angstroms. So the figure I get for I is 18.68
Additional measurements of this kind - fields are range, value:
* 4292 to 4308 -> 16.08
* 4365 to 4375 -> 17.96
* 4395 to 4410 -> 17.53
